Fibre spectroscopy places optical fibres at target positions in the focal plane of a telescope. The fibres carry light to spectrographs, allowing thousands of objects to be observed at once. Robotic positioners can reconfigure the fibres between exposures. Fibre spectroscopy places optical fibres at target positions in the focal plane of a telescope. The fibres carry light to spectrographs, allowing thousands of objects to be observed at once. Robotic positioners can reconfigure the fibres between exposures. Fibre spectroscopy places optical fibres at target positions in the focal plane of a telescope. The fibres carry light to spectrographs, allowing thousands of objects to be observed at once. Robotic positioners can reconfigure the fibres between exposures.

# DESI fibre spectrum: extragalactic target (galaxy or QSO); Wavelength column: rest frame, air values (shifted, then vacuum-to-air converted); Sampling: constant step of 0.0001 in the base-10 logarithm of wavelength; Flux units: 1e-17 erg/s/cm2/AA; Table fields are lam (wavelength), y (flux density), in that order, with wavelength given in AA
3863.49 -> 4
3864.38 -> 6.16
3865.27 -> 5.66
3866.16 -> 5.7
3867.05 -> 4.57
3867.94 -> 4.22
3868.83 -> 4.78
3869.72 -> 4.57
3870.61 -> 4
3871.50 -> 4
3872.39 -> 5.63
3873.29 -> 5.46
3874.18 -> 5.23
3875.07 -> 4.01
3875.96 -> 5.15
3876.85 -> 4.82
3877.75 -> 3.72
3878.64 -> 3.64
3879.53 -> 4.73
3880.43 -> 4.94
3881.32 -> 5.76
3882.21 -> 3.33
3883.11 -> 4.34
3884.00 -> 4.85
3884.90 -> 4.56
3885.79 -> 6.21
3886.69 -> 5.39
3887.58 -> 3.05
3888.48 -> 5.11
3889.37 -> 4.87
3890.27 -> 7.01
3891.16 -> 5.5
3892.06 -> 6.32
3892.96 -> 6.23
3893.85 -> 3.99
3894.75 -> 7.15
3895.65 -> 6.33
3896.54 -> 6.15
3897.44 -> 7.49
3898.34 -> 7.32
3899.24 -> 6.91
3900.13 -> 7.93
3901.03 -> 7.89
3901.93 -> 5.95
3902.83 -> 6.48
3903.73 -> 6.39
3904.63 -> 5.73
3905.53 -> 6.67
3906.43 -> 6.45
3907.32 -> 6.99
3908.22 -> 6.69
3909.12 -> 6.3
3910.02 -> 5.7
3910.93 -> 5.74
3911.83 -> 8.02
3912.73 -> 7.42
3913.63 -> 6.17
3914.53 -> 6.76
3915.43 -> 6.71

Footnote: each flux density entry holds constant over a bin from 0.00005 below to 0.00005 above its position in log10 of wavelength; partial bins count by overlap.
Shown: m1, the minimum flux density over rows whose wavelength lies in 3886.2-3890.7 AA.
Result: 3.05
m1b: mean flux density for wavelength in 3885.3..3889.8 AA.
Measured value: 4.93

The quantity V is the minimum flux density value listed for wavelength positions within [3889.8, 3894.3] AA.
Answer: 3.99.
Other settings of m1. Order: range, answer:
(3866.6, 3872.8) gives 4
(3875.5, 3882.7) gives 3.33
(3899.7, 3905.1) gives 5.73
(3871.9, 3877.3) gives 4.01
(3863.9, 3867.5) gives 4.57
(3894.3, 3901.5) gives 6.15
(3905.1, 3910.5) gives 5.7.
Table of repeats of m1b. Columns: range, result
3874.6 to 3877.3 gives 4.67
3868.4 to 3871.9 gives 4.34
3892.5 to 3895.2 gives 5.79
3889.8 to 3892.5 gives 6.26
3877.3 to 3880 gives 4.03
